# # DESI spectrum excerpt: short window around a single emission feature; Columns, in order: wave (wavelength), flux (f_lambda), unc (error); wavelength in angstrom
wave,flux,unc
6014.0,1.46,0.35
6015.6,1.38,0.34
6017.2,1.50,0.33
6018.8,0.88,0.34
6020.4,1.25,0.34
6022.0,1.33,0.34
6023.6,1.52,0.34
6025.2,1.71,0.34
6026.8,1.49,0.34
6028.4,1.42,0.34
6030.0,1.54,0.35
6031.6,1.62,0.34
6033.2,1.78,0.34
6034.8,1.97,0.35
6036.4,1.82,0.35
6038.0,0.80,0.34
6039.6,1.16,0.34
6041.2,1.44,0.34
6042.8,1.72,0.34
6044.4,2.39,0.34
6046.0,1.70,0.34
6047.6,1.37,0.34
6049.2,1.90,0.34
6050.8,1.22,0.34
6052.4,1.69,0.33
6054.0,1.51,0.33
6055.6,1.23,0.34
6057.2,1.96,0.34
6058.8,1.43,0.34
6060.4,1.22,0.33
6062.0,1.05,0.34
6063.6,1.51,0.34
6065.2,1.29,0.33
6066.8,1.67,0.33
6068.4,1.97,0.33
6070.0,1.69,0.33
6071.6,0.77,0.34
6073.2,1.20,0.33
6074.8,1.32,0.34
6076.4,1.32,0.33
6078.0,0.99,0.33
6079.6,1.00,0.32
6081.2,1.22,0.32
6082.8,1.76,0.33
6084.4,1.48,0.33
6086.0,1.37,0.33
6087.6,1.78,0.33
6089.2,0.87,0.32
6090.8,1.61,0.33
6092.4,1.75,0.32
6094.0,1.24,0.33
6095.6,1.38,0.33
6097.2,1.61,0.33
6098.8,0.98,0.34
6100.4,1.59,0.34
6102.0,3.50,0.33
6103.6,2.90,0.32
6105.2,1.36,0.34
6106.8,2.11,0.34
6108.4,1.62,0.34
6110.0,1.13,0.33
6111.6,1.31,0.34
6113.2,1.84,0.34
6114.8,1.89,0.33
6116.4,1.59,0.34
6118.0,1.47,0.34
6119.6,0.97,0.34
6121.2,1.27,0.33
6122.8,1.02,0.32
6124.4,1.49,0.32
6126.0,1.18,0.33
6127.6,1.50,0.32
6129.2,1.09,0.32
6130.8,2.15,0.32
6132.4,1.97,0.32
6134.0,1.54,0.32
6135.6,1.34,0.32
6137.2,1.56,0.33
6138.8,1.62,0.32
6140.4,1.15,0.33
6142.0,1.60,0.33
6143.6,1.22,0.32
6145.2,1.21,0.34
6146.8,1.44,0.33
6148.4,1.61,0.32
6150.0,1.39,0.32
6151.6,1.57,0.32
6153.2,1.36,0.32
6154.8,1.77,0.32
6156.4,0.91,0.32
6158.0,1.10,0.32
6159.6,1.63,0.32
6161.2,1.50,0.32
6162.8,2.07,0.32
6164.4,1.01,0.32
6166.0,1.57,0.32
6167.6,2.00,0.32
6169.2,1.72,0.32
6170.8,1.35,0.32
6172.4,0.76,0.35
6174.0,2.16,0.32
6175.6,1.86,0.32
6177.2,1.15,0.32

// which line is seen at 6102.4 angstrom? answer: [O III] 5007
